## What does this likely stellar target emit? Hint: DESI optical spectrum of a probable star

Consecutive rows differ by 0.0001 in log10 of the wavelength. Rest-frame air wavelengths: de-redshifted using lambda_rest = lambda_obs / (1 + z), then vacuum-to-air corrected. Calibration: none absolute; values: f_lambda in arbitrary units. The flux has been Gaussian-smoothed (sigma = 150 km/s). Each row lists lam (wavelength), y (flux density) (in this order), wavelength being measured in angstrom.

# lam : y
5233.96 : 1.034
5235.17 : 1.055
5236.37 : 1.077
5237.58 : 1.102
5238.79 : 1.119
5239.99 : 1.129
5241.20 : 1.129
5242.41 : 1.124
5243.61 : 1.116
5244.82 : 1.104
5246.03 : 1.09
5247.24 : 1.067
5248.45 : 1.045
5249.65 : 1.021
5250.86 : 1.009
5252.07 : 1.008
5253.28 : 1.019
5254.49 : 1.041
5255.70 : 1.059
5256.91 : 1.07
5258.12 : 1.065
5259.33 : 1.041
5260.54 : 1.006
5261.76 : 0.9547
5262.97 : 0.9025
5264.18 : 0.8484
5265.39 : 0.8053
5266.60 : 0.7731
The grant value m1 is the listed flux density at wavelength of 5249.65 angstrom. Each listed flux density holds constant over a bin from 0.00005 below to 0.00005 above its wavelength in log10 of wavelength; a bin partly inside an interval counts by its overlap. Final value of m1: 1.021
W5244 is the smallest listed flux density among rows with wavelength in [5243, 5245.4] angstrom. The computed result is 1.104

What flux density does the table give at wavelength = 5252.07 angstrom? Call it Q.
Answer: 1.008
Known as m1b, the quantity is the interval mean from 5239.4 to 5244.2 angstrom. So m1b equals 1.12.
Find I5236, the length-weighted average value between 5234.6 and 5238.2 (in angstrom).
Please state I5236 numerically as 1.08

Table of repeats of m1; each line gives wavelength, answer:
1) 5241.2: 1.129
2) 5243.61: 1.116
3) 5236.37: 1.077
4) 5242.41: 1.124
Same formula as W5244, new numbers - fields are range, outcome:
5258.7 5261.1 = 1.006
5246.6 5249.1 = 1.045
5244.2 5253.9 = 1.008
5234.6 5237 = 1.055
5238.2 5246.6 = 1.09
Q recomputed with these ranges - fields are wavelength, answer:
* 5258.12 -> 1.065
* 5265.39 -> 0.8053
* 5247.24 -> 1.067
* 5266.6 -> 0.7731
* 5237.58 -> 1.102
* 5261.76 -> 0.9547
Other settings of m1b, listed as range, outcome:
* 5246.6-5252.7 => 1.03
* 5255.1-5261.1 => 1.05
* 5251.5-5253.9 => 1.01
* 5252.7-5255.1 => 1.03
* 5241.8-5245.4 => 1.12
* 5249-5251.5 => 1.02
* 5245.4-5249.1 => 1.07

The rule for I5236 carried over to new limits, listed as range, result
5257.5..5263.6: 0.993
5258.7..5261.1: 1.03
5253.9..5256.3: 1.05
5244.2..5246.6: 1.1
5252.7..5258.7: 1.05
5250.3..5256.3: 1.03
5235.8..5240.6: 1.11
